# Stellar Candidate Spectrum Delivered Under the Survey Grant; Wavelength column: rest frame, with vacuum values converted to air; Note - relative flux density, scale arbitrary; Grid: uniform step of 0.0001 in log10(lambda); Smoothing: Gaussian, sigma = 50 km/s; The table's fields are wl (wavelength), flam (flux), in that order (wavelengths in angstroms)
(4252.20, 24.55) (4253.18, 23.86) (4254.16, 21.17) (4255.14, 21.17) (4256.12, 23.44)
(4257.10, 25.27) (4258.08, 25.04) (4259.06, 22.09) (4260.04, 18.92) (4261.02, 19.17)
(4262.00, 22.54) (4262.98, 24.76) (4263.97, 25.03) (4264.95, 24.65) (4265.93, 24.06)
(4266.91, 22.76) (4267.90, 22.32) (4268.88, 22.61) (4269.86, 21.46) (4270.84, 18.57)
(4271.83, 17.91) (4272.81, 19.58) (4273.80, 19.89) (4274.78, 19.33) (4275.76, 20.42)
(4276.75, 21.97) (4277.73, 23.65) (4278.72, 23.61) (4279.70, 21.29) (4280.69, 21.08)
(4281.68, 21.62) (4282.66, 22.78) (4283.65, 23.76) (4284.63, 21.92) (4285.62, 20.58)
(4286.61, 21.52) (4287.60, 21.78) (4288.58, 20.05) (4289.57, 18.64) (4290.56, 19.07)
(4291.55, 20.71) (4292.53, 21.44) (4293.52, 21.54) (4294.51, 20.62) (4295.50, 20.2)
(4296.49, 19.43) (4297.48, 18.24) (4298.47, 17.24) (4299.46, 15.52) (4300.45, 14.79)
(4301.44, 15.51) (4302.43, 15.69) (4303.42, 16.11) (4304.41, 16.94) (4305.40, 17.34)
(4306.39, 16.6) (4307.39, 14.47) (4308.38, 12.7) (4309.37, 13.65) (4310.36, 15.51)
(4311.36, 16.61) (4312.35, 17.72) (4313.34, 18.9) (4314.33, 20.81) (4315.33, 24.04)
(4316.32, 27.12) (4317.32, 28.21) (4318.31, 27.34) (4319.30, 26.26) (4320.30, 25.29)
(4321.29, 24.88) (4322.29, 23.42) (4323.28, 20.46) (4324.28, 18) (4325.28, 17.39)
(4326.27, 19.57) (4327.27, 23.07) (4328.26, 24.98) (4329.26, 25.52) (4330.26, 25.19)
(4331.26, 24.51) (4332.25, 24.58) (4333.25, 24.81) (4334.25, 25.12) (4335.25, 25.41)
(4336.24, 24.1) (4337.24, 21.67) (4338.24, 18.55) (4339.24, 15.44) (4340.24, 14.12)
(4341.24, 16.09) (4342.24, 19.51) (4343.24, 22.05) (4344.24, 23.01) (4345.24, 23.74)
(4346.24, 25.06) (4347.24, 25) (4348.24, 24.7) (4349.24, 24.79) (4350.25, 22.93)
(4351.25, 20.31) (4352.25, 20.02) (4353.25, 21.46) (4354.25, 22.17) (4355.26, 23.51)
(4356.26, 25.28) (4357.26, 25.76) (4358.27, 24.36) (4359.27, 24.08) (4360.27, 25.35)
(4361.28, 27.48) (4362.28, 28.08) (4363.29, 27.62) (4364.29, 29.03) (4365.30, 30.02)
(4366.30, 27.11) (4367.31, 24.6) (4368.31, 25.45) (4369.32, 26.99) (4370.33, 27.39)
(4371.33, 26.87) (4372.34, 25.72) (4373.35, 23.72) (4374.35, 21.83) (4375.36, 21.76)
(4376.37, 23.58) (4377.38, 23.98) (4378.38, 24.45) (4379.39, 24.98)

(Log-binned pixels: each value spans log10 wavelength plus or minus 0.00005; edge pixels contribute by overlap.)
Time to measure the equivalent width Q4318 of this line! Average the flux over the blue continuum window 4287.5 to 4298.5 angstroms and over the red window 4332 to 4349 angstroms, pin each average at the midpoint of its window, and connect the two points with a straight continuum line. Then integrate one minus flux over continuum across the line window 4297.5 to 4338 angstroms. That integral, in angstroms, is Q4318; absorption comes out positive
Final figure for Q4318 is 0.8 angstroms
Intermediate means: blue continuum 20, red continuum 21.9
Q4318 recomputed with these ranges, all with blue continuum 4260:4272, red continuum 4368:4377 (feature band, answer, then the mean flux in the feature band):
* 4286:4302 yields 2.6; 19.1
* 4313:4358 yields 2.0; 22.8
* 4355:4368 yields -1.0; 26.4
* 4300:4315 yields 4.4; 16.3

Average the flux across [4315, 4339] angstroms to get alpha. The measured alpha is 23.6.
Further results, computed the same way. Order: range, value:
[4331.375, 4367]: 23.5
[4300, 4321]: 19.2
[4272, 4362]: 21.2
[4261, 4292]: 21.6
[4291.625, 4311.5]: 17.1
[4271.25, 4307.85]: 19.5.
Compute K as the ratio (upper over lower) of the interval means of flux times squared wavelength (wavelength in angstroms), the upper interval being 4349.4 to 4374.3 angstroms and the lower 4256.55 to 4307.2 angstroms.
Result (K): 1.3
